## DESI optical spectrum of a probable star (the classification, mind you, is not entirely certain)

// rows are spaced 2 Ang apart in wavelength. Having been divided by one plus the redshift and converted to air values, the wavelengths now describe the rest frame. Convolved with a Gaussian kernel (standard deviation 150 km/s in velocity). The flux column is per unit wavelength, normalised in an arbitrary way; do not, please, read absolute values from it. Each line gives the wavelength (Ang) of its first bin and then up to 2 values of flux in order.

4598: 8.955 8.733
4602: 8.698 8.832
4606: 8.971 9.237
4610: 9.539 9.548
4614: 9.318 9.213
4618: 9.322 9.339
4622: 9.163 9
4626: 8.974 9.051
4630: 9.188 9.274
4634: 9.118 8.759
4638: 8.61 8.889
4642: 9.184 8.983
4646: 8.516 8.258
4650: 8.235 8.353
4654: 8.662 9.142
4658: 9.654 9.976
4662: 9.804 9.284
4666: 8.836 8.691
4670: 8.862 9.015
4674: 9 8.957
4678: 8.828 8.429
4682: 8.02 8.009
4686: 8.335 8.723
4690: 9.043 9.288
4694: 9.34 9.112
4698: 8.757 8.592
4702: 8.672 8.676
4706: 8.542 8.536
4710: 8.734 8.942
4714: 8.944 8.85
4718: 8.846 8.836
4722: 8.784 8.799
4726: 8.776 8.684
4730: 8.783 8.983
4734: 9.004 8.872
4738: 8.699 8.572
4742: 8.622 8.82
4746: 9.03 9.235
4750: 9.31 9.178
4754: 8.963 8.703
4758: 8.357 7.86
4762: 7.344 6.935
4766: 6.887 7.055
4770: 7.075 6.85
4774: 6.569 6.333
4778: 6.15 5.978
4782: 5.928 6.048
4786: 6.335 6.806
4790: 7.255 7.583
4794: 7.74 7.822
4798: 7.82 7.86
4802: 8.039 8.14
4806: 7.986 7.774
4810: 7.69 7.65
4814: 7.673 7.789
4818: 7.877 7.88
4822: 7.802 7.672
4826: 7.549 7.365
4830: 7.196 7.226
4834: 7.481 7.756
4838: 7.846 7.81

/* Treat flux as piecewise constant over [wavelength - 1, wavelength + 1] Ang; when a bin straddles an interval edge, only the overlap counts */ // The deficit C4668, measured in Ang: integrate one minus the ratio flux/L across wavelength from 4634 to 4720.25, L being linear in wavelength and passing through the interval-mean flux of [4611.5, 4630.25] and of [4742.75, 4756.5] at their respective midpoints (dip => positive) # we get 2.8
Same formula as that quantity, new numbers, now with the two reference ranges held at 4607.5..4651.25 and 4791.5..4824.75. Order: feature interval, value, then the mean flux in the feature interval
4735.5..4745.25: -0.5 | 8.72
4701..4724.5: -0.8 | 8.76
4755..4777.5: 2.4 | 7.24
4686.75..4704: -0.7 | 8.92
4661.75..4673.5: -0.4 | 9.03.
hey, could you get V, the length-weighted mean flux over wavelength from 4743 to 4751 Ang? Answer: 9.1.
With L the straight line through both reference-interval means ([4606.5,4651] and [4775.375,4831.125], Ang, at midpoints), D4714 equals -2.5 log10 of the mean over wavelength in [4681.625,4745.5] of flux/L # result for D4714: -0.07 mag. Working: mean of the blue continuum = 9.03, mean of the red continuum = 7.35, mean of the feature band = 8.77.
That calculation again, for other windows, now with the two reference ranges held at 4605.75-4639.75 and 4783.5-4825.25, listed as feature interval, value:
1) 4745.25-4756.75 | -0.13 mag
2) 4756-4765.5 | 0.04 mag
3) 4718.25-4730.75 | -0.06 mag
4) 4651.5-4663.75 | -0.05 mag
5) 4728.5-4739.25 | -0.08 mag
